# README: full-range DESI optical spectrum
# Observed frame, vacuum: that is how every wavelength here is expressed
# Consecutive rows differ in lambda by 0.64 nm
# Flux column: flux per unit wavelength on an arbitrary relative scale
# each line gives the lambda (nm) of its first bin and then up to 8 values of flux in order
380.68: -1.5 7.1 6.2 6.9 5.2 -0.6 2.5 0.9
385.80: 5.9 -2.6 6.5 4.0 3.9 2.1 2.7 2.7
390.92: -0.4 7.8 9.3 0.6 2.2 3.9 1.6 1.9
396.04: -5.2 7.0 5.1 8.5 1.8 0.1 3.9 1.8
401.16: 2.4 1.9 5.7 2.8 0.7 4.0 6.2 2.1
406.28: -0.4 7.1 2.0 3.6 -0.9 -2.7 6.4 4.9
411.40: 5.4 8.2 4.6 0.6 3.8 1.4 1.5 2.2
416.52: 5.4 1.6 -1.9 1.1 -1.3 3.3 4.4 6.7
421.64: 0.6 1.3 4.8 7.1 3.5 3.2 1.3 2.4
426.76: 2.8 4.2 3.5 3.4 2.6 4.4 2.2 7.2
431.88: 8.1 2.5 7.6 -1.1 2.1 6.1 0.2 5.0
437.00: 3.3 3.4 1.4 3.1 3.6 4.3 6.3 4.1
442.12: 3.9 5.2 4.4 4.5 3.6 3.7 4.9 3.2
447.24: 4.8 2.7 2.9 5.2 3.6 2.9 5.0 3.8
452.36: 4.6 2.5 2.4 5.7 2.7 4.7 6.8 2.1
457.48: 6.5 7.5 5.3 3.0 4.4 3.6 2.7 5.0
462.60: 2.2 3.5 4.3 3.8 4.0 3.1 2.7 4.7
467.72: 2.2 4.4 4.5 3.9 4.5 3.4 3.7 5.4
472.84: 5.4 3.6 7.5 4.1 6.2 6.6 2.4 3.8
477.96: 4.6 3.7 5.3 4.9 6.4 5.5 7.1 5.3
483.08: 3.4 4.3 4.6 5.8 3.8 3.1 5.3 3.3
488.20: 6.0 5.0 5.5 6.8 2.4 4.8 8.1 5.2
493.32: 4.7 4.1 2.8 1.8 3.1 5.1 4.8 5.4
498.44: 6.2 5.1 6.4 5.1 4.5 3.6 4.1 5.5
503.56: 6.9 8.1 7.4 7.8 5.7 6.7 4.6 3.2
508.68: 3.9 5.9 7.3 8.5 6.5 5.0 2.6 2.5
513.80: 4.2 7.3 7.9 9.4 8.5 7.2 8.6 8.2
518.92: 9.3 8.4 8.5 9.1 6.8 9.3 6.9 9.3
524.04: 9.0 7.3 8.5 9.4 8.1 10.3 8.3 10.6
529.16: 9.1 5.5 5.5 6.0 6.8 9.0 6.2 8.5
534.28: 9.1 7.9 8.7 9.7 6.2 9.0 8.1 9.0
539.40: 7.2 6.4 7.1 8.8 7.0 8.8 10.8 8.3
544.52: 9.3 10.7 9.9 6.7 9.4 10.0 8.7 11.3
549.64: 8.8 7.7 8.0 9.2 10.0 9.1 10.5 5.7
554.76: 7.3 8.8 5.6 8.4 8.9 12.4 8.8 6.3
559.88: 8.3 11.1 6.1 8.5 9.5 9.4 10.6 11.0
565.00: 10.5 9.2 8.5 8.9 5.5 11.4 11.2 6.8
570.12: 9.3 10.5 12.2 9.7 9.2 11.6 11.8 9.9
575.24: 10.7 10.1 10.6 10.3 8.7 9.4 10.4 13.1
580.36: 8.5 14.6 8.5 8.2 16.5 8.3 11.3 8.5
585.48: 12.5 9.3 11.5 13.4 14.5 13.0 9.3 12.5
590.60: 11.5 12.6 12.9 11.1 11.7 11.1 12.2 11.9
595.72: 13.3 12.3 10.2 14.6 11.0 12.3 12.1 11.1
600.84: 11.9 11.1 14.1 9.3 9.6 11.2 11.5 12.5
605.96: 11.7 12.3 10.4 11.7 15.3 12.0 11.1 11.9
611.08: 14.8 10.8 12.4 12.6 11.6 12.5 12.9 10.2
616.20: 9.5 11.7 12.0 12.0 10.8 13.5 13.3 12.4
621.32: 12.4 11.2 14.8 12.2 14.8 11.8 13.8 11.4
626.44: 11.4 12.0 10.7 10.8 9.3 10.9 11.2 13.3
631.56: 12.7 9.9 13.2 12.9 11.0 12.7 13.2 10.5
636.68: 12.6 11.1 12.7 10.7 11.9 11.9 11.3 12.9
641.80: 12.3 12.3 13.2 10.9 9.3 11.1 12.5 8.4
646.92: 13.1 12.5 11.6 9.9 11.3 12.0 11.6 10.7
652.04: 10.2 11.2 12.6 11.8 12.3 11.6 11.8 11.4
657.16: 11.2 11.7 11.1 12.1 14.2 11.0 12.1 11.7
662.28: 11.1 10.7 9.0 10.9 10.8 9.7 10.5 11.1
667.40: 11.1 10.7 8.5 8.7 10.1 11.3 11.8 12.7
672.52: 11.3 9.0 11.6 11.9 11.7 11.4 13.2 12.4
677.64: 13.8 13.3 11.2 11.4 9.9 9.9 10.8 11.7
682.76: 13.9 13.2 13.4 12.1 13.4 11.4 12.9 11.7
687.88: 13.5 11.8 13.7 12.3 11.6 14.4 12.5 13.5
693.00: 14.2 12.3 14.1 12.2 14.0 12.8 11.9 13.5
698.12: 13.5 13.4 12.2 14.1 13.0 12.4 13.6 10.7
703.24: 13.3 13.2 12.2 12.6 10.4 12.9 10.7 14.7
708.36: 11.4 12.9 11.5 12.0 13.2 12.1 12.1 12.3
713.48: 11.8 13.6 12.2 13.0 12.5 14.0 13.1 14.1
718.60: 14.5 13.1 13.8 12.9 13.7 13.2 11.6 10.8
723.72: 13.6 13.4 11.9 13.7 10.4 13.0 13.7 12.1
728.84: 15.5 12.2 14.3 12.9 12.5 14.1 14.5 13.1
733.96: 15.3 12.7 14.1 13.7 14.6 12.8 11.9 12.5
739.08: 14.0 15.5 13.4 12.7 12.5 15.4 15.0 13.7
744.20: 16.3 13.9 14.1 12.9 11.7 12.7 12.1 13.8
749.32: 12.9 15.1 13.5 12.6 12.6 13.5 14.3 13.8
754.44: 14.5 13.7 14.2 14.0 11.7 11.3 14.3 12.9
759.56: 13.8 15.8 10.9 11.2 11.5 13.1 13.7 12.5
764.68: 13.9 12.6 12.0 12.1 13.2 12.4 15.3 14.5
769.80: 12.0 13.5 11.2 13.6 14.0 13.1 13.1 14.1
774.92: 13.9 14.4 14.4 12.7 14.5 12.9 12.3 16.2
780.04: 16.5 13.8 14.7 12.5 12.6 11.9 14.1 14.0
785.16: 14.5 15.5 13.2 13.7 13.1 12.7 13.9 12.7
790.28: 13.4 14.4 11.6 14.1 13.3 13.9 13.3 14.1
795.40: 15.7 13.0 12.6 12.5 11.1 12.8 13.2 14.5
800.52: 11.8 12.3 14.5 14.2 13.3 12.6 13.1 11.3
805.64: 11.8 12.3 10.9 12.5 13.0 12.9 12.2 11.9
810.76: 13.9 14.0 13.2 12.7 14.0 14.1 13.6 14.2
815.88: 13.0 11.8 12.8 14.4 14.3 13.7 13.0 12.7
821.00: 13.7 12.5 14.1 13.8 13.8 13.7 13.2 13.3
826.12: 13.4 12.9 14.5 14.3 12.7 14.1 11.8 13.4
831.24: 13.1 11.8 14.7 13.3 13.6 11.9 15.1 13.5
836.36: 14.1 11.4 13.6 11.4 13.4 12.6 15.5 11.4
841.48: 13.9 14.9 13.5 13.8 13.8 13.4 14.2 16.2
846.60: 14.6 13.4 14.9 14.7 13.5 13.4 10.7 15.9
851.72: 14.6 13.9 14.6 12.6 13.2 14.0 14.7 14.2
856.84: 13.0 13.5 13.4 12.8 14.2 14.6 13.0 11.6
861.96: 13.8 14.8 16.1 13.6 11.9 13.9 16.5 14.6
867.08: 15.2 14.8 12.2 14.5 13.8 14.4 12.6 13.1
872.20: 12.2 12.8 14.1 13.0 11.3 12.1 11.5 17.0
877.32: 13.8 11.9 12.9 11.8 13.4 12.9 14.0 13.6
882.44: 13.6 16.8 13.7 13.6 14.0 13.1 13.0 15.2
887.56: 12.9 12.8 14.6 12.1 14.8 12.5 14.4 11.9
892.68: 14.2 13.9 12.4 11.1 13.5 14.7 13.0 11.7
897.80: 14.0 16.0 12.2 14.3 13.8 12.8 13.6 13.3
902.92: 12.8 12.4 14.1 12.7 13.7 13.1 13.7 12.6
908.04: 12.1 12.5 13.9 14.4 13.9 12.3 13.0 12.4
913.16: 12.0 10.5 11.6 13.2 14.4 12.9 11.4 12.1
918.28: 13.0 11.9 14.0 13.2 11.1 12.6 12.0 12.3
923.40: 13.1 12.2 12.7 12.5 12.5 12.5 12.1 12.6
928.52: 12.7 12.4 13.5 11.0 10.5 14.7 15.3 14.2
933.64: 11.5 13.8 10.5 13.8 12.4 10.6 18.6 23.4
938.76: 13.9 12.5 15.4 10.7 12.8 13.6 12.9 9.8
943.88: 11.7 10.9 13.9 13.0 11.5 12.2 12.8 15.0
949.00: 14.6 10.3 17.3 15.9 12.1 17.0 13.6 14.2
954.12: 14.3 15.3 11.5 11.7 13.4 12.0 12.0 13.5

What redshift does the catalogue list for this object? 0.29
